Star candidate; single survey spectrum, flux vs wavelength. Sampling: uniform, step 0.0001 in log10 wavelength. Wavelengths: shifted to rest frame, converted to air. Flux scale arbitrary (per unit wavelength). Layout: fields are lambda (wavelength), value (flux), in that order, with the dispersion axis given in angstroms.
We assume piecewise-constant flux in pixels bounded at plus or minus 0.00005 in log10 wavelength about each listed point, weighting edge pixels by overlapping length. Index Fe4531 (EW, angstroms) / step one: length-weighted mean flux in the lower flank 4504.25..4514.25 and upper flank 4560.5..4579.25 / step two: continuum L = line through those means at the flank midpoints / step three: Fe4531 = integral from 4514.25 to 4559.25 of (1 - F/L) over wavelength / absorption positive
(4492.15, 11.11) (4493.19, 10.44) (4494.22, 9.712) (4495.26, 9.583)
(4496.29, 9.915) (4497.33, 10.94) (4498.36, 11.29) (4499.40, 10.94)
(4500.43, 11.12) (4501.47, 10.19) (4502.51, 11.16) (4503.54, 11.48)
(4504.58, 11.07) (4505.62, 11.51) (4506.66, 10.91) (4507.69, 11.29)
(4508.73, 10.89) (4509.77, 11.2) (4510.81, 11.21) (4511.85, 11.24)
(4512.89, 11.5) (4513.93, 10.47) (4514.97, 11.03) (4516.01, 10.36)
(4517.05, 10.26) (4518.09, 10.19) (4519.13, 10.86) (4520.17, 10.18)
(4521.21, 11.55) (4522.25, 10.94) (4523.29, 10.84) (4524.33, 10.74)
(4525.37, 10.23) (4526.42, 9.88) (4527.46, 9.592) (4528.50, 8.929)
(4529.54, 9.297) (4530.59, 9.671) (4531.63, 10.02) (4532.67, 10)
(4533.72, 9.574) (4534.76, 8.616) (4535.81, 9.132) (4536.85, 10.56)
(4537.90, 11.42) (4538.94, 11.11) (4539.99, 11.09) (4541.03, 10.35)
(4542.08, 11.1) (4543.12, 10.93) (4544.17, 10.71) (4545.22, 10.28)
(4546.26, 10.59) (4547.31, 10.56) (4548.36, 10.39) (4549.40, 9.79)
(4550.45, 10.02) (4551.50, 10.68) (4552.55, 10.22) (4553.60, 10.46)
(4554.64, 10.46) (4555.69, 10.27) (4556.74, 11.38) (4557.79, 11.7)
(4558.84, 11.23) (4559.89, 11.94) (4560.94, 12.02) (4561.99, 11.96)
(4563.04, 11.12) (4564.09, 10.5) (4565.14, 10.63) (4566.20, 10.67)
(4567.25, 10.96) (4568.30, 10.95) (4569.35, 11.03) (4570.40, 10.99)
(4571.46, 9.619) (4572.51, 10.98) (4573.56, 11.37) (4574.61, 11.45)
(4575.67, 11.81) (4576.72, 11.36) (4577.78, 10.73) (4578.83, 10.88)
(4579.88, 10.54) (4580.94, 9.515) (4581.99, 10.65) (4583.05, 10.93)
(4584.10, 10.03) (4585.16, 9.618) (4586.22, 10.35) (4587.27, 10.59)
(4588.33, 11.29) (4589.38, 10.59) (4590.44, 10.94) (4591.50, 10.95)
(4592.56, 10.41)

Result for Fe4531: 2.84 angstroms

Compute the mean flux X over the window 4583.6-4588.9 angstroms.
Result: 10.4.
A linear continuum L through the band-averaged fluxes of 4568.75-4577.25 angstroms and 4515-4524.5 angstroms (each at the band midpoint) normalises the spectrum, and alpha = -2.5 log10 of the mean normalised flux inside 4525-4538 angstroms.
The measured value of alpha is 0.11 mag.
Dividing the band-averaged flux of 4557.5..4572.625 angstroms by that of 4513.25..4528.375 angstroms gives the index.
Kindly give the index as 1.06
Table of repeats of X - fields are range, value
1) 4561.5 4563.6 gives 11.5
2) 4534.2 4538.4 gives 9.92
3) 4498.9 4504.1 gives 11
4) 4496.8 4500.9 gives 11.1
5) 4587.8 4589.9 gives 11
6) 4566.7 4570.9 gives 11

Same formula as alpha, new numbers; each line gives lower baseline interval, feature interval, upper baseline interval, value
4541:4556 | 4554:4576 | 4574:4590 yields -0.051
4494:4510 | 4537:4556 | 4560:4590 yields 0.026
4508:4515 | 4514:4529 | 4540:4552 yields 0.052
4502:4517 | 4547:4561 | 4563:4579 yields 0.021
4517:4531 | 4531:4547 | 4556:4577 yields 0.021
